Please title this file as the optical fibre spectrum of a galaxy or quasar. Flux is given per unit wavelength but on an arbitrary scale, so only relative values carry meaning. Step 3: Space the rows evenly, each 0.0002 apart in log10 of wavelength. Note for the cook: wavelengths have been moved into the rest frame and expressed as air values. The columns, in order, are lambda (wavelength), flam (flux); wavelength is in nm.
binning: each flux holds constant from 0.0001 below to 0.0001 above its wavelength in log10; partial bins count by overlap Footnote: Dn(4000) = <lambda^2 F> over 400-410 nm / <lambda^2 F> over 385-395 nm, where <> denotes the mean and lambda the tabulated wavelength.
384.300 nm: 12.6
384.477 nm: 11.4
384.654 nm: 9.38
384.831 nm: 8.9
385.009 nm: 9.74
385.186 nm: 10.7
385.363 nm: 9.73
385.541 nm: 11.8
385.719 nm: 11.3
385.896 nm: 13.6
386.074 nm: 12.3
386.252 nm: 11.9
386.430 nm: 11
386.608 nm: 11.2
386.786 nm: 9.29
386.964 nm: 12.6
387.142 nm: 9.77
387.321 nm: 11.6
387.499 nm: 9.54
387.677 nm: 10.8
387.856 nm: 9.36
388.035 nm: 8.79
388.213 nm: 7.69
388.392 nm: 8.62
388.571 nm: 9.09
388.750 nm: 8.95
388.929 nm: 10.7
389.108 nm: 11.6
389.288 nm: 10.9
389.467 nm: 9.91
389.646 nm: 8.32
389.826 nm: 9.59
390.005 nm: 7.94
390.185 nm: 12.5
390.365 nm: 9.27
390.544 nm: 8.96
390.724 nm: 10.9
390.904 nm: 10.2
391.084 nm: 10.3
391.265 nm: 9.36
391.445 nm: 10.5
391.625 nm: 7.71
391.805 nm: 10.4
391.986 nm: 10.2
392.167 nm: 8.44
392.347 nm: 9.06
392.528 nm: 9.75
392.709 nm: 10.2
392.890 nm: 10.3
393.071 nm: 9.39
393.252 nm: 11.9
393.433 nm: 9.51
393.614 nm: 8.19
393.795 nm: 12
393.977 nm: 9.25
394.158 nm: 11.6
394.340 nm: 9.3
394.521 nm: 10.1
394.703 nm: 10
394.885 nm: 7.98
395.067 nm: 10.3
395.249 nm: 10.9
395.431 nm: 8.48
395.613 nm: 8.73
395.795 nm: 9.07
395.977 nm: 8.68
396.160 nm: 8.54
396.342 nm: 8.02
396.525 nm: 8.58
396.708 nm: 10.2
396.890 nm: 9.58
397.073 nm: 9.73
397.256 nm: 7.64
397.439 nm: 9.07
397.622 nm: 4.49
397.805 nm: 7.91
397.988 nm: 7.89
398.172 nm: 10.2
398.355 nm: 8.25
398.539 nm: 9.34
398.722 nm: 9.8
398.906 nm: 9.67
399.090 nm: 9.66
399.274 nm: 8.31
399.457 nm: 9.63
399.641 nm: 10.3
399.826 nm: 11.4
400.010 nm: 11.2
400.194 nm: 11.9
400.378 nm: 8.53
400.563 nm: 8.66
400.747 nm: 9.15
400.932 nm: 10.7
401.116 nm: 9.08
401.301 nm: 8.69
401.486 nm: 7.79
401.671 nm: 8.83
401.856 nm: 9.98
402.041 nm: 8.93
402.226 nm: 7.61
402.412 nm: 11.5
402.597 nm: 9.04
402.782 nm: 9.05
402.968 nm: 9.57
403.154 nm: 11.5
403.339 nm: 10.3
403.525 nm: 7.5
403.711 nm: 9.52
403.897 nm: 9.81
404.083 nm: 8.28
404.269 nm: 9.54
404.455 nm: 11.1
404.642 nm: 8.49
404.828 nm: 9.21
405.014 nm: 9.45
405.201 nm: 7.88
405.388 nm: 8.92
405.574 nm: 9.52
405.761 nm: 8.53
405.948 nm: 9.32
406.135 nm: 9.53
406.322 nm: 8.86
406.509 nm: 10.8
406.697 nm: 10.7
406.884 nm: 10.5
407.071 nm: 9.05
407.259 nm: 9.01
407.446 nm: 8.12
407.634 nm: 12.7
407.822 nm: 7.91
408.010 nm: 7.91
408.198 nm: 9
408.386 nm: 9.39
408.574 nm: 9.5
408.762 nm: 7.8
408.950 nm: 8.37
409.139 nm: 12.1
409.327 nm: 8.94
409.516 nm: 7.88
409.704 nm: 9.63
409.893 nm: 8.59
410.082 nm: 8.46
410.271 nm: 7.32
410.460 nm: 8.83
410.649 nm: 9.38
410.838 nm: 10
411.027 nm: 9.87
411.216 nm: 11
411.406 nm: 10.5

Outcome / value 1.00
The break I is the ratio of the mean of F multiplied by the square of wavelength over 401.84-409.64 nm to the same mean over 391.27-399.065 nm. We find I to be 1.06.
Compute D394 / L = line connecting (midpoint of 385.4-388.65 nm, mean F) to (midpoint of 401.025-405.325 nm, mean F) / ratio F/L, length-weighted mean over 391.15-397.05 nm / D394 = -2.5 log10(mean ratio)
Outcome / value 0.05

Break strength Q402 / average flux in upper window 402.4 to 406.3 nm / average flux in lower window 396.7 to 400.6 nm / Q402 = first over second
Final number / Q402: 1.01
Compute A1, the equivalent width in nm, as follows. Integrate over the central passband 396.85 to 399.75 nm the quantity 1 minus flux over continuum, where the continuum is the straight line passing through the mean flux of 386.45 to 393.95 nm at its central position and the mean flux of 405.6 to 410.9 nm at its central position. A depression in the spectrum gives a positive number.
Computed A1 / 0.224 nm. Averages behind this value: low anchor 9.89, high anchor 9.22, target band 8.84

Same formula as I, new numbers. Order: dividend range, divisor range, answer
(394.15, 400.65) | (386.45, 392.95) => 0.98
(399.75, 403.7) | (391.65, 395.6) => 1.01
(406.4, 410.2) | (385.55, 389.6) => 0.99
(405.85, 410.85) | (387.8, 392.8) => 1.05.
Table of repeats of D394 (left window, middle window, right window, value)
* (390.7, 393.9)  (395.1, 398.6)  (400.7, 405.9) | 0.11 mag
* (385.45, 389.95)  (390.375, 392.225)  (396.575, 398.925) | 0.01 mag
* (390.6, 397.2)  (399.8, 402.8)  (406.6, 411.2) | -0.01 mag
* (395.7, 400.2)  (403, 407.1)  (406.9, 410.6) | -0.05 mag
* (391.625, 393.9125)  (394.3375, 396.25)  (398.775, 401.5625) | 0.06 mag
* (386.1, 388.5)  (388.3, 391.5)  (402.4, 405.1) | 0.03 mag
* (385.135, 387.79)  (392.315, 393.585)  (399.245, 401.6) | 0.05 mag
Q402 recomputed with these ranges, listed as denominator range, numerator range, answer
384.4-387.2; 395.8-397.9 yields 0.77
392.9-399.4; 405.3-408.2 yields 1.02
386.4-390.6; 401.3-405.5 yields 0.93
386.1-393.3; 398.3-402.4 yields 0.95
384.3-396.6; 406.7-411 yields 0.92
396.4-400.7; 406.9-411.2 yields 0.99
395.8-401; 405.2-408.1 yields 1.02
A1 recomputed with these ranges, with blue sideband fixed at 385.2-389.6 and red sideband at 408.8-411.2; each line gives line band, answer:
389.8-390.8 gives 0.04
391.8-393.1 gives 0.06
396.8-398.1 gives 0.24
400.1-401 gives -0.01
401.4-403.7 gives 0.07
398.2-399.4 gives 0.07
